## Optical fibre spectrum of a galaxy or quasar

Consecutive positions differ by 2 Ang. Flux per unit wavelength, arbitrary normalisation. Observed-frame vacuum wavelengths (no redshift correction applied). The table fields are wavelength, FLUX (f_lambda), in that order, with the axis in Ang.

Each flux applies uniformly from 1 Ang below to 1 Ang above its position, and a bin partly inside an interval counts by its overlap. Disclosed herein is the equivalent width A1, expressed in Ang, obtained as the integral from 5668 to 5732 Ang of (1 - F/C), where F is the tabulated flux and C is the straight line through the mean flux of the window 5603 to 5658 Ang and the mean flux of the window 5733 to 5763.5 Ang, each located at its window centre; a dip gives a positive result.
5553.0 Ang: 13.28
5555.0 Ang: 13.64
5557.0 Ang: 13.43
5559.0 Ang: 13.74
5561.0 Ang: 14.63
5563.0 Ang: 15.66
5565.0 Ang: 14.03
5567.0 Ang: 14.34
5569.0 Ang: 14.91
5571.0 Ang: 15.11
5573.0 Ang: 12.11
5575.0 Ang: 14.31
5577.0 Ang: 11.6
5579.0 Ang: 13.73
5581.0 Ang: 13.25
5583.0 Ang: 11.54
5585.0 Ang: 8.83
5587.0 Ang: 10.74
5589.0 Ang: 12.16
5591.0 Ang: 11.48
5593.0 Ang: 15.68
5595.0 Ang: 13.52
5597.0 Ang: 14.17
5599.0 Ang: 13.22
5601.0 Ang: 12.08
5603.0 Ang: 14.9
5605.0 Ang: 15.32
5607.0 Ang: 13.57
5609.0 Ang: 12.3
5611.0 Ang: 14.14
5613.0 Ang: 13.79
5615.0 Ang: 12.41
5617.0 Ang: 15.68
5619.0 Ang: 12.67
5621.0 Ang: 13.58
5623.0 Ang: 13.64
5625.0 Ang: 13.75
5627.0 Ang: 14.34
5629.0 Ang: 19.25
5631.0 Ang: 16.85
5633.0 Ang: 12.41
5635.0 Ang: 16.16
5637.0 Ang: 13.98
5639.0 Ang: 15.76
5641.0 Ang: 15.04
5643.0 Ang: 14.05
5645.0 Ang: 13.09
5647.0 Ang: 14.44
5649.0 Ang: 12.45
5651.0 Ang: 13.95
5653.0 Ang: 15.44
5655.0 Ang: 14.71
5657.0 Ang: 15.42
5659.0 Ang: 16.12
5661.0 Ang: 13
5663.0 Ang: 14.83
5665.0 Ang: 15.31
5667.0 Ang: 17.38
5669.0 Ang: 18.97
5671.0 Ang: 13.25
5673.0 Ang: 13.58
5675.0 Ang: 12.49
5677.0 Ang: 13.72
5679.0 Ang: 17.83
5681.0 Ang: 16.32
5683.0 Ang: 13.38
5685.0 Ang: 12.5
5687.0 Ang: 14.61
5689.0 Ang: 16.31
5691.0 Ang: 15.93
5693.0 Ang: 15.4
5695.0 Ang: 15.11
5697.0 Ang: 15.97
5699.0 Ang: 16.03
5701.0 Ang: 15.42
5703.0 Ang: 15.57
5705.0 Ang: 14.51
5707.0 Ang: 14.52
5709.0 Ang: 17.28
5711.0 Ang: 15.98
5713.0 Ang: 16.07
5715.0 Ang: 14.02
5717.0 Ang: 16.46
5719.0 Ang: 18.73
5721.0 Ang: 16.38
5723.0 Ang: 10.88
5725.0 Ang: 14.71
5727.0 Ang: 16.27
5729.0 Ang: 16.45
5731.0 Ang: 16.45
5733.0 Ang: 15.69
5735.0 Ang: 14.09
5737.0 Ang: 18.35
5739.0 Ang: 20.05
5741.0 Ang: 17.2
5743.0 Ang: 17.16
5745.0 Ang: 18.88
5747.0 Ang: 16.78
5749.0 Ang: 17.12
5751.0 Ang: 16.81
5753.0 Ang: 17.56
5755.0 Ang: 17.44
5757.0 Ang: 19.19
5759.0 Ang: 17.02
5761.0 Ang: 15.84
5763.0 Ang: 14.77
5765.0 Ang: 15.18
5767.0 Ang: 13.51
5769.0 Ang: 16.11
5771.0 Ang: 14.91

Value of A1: 2.80 Ang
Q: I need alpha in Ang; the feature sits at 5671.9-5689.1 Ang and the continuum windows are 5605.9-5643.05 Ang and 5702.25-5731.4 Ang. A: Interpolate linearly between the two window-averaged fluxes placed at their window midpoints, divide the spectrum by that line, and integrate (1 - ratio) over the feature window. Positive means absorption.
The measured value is 0.8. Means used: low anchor 14.4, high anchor 15.6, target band 14.4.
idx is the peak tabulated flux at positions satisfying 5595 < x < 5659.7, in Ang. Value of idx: 19.25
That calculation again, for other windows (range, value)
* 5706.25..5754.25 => 20.05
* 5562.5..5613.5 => 15.68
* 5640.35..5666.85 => 16.12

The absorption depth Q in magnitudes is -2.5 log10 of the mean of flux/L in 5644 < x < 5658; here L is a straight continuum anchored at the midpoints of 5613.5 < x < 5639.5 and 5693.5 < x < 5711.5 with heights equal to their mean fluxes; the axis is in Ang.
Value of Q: 0.05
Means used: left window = 14.6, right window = 15.6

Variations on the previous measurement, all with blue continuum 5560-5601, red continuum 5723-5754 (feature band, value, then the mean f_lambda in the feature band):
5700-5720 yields 0.016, 15.9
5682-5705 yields 0.045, 15.1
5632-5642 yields -0.015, 14.7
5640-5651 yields 0.063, 13.8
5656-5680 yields -0.001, 15.2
